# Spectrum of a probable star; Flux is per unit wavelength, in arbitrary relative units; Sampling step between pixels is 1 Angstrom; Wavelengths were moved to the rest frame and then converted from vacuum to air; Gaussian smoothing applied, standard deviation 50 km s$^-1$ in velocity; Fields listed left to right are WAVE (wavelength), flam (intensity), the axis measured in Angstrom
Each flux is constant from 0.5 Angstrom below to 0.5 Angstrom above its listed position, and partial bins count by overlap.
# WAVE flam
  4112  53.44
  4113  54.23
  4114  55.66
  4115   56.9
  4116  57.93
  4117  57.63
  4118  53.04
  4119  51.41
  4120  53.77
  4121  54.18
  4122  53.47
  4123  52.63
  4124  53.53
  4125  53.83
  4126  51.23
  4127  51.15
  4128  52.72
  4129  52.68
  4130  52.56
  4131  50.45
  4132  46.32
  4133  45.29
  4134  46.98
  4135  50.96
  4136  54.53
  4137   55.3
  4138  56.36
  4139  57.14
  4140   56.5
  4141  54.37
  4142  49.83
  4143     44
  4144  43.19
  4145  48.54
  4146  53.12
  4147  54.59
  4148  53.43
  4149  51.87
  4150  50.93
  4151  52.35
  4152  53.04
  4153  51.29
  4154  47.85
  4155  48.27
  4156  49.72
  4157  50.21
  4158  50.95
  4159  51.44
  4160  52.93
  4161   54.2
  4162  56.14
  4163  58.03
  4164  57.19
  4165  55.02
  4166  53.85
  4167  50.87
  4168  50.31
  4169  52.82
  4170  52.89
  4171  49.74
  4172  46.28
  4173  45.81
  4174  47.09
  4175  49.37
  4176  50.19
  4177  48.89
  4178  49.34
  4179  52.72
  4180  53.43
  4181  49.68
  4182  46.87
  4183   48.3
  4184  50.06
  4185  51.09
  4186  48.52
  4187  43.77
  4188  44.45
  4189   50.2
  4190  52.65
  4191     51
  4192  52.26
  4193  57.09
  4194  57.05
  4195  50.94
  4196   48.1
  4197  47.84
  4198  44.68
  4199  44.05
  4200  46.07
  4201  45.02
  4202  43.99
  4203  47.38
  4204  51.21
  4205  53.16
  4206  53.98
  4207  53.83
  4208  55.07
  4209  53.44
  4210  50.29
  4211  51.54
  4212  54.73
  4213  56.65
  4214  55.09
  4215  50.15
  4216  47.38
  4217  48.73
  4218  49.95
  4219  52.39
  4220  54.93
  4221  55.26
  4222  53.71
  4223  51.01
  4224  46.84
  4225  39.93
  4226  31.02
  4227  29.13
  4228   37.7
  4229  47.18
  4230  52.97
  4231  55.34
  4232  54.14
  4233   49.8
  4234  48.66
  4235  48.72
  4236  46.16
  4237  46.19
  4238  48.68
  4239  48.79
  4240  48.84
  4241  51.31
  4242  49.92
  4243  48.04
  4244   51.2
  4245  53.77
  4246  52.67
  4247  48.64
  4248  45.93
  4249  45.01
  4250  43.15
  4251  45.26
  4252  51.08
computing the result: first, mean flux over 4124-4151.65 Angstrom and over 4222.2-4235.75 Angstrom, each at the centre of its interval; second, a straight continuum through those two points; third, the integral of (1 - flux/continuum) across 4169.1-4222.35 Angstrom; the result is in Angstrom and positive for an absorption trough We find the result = -2.8 Angstrom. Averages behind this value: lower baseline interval 51.5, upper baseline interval 45.8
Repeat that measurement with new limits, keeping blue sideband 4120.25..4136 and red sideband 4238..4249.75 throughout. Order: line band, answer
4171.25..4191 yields 0.6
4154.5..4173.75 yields -0.4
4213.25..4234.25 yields 0.6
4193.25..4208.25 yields 0.2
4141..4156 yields 0.2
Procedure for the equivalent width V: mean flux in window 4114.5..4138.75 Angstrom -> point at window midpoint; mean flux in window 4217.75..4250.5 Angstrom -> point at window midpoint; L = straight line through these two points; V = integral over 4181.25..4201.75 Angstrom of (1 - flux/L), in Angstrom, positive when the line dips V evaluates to 0.4 Angstrom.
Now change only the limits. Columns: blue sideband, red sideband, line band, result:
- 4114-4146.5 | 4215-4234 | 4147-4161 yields -0.05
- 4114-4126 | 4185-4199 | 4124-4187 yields 1.06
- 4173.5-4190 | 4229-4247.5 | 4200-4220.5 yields -0.70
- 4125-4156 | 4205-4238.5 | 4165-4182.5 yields 0.13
